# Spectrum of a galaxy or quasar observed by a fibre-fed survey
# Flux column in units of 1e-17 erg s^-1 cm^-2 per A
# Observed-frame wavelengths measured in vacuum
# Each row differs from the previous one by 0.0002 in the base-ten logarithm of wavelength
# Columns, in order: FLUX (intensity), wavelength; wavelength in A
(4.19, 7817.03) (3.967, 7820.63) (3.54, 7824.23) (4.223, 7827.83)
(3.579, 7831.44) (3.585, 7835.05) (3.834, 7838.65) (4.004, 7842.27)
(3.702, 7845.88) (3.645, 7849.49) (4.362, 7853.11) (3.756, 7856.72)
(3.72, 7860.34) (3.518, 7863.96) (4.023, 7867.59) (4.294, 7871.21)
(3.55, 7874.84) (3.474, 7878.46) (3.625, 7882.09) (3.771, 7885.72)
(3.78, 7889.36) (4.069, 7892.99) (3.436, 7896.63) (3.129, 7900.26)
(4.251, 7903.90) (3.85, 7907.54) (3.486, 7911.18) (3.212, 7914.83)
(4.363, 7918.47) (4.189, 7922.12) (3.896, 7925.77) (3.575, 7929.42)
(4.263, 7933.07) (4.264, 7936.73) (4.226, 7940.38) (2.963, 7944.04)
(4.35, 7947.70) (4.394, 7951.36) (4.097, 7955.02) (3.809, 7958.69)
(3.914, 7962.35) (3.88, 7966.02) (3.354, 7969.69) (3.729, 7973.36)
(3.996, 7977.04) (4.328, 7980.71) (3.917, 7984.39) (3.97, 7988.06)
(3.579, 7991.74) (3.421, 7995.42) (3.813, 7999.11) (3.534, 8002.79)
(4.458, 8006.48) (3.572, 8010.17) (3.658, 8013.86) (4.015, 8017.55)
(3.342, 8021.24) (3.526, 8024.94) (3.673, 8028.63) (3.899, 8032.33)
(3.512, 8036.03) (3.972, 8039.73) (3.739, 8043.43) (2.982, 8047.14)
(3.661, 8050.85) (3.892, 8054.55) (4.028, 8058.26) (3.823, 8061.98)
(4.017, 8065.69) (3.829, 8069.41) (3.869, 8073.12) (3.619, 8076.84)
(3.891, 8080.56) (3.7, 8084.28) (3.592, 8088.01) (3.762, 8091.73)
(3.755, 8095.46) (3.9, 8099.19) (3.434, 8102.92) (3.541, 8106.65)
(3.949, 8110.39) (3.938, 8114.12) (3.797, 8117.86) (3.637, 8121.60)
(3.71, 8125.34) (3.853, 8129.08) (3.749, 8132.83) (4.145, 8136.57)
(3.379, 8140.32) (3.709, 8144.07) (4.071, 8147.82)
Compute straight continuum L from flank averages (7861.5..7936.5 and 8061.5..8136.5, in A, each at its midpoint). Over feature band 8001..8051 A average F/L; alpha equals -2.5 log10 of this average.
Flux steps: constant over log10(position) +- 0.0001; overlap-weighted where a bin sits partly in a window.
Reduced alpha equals 0.03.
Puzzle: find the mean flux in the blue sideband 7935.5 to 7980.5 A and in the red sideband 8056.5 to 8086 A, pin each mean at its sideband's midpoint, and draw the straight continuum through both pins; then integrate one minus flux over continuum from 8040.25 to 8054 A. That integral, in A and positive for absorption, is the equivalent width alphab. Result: 1.1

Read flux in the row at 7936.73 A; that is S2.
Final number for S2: 4.264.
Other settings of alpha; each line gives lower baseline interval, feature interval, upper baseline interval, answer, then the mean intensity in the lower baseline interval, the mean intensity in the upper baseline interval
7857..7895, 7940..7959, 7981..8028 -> -0.057 mag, 3.78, 3.75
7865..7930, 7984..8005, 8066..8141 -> 0.019 mag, 3.78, 3.76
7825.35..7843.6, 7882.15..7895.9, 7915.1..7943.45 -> 0.036 mag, 3.83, 4.01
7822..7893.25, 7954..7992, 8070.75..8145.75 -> -0.029 mag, 3.8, 3.75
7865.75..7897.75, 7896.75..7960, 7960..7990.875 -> -0.016 mag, 3.79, 3.88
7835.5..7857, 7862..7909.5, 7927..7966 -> 0.047 mag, 3.88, 3.98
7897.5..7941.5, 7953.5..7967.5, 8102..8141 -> -0.019 mag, 3.88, 3.76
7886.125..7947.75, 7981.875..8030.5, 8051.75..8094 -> 0.024 mag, 3.83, 3.82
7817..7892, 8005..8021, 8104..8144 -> -0.021 mag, 3.81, 3.76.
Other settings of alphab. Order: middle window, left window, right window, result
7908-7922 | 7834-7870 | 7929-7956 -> 0.74 A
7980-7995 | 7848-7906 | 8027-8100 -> -0.43 A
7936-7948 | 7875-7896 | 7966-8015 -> -0.36 A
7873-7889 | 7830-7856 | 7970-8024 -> 0.79 A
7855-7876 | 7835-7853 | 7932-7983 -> 0.19 A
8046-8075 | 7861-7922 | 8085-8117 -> -0.34 A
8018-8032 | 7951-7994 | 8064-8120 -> 0.85 A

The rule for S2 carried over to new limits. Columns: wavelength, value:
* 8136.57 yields 4.145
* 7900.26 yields 3.129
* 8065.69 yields 4.017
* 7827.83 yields 4.223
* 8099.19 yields 3.9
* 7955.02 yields 4.097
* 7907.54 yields 3.85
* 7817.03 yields 4.19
